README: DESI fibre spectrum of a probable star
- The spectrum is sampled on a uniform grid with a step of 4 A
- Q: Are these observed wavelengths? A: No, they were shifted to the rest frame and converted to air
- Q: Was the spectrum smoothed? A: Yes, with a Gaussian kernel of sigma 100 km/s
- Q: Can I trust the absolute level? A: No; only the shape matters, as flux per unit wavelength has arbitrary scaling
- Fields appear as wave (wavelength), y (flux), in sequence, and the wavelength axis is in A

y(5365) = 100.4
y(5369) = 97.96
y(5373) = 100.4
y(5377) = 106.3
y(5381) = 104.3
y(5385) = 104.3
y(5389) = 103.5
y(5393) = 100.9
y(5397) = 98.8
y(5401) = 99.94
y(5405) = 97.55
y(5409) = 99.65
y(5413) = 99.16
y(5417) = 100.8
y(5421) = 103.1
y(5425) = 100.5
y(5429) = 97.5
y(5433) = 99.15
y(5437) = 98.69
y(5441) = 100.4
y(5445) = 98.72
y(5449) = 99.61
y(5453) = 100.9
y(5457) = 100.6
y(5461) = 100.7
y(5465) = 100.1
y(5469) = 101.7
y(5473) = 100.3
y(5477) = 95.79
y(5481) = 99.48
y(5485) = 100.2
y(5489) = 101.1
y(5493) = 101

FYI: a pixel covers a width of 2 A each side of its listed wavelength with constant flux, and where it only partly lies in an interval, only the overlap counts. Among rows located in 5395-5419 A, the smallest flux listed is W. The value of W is 97.55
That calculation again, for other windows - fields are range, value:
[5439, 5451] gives 98.72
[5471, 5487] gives 95.79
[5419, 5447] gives 97.5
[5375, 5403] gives 98.8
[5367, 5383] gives 97.96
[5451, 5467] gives 100.1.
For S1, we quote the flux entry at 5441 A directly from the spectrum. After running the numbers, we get 100.4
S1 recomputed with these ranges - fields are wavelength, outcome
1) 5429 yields 97.5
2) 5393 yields 100.9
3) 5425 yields 100.5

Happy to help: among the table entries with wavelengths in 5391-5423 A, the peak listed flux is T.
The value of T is 103.1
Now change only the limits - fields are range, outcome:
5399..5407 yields 99.94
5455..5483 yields 101.7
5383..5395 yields 104.3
